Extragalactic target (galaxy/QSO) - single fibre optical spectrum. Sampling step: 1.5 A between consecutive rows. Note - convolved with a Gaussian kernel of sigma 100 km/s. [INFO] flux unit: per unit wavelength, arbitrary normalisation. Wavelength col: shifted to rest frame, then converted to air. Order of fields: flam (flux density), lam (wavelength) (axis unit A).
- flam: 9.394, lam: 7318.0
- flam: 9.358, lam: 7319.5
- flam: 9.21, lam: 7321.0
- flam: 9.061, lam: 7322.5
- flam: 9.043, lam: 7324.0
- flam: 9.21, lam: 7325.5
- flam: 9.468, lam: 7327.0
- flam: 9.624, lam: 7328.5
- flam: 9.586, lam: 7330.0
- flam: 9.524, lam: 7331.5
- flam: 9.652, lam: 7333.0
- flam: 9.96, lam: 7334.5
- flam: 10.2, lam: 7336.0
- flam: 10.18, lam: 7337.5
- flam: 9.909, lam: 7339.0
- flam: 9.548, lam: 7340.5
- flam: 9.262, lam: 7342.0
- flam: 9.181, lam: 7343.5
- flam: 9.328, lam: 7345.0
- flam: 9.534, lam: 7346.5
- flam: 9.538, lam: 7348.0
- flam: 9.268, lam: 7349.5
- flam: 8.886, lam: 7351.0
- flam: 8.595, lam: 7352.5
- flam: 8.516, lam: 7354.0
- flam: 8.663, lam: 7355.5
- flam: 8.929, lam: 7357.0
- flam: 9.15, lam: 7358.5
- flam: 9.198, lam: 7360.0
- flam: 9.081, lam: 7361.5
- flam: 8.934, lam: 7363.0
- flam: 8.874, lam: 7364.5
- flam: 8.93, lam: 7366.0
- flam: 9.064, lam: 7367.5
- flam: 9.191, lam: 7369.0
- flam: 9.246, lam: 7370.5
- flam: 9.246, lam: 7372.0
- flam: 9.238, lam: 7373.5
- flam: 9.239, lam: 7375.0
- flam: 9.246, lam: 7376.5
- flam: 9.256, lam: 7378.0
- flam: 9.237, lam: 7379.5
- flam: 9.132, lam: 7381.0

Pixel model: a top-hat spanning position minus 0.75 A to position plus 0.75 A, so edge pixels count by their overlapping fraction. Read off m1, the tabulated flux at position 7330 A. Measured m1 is 9.586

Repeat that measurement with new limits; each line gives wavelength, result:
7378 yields 9.256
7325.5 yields 9.21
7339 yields 9.909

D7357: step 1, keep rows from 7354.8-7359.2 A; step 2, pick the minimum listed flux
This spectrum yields 8.663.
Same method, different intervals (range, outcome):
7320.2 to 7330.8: 9.043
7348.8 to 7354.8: 8.516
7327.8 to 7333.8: 9.524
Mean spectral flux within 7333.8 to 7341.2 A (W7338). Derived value 9.96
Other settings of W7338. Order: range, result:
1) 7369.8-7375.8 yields 9.24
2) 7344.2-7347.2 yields 9.43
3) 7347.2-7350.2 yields 9.41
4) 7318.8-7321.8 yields 9.28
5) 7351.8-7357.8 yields 8.68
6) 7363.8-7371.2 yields 9.06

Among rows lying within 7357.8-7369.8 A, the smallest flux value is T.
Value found 8.874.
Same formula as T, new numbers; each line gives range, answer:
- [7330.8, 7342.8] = 9.262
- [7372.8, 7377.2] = 9.238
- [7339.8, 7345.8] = 9.181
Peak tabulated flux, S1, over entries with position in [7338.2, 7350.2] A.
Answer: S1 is 9.909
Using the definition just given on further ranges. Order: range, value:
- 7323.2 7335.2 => 9.96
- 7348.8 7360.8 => 9.268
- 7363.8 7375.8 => 9.246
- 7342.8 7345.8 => 9.328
